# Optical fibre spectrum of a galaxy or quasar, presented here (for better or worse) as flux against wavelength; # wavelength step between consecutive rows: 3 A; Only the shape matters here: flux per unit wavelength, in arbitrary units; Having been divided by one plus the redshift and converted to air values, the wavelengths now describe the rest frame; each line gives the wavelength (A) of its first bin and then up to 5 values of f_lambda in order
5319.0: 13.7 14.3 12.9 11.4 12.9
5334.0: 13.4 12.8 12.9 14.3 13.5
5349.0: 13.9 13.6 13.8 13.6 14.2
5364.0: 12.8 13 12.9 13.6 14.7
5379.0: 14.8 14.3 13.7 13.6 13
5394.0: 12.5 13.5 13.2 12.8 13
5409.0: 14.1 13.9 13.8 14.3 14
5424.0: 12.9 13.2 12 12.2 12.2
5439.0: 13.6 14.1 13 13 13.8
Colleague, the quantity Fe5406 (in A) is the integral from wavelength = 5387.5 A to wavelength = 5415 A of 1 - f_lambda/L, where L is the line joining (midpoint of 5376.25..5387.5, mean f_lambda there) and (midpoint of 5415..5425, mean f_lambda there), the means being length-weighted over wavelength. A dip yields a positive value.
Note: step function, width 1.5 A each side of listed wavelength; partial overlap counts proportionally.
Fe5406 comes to 1.4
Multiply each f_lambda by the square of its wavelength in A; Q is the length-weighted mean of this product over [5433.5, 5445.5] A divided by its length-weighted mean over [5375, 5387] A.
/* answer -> 0.94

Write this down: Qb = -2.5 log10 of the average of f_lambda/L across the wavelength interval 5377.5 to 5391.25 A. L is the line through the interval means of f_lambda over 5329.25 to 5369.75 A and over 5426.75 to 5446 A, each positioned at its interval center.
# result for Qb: -0.06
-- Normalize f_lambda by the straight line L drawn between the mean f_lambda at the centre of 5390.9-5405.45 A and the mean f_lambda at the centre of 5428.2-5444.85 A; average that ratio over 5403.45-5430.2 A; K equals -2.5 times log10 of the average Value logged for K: -0.05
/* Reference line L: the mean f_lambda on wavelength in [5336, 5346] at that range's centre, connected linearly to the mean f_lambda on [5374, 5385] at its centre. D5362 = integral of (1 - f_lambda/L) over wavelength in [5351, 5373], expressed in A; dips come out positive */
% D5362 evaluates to 0.8 A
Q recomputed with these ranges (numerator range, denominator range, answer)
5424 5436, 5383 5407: 0.96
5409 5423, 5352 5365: 1.05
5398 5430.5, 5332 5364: 1.02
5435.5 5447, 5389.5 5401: 1.04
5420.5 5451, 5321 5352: 1.02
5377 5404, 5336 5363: 1.01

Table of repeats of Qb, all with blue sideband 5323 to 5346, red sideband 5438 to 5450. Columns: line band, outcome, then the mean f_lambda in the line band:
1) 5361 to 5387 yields -0.05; 13.8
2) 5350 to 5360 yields -0.05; 13.7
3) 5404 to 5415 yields -0.03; 13.6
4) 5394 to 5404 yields 0.01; 13.1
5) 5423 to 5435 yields 0.07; 12.5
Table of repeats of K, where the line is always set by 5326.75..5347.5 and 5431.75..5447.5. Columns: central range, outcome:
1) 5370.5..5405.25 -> -0.04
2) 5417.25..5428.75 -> -0.04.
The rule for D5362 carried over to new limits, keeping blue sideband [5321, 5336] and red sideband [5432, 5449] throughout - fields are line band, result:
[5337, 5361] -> -1.3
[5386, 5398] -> -0.2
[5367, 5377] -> -0.5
